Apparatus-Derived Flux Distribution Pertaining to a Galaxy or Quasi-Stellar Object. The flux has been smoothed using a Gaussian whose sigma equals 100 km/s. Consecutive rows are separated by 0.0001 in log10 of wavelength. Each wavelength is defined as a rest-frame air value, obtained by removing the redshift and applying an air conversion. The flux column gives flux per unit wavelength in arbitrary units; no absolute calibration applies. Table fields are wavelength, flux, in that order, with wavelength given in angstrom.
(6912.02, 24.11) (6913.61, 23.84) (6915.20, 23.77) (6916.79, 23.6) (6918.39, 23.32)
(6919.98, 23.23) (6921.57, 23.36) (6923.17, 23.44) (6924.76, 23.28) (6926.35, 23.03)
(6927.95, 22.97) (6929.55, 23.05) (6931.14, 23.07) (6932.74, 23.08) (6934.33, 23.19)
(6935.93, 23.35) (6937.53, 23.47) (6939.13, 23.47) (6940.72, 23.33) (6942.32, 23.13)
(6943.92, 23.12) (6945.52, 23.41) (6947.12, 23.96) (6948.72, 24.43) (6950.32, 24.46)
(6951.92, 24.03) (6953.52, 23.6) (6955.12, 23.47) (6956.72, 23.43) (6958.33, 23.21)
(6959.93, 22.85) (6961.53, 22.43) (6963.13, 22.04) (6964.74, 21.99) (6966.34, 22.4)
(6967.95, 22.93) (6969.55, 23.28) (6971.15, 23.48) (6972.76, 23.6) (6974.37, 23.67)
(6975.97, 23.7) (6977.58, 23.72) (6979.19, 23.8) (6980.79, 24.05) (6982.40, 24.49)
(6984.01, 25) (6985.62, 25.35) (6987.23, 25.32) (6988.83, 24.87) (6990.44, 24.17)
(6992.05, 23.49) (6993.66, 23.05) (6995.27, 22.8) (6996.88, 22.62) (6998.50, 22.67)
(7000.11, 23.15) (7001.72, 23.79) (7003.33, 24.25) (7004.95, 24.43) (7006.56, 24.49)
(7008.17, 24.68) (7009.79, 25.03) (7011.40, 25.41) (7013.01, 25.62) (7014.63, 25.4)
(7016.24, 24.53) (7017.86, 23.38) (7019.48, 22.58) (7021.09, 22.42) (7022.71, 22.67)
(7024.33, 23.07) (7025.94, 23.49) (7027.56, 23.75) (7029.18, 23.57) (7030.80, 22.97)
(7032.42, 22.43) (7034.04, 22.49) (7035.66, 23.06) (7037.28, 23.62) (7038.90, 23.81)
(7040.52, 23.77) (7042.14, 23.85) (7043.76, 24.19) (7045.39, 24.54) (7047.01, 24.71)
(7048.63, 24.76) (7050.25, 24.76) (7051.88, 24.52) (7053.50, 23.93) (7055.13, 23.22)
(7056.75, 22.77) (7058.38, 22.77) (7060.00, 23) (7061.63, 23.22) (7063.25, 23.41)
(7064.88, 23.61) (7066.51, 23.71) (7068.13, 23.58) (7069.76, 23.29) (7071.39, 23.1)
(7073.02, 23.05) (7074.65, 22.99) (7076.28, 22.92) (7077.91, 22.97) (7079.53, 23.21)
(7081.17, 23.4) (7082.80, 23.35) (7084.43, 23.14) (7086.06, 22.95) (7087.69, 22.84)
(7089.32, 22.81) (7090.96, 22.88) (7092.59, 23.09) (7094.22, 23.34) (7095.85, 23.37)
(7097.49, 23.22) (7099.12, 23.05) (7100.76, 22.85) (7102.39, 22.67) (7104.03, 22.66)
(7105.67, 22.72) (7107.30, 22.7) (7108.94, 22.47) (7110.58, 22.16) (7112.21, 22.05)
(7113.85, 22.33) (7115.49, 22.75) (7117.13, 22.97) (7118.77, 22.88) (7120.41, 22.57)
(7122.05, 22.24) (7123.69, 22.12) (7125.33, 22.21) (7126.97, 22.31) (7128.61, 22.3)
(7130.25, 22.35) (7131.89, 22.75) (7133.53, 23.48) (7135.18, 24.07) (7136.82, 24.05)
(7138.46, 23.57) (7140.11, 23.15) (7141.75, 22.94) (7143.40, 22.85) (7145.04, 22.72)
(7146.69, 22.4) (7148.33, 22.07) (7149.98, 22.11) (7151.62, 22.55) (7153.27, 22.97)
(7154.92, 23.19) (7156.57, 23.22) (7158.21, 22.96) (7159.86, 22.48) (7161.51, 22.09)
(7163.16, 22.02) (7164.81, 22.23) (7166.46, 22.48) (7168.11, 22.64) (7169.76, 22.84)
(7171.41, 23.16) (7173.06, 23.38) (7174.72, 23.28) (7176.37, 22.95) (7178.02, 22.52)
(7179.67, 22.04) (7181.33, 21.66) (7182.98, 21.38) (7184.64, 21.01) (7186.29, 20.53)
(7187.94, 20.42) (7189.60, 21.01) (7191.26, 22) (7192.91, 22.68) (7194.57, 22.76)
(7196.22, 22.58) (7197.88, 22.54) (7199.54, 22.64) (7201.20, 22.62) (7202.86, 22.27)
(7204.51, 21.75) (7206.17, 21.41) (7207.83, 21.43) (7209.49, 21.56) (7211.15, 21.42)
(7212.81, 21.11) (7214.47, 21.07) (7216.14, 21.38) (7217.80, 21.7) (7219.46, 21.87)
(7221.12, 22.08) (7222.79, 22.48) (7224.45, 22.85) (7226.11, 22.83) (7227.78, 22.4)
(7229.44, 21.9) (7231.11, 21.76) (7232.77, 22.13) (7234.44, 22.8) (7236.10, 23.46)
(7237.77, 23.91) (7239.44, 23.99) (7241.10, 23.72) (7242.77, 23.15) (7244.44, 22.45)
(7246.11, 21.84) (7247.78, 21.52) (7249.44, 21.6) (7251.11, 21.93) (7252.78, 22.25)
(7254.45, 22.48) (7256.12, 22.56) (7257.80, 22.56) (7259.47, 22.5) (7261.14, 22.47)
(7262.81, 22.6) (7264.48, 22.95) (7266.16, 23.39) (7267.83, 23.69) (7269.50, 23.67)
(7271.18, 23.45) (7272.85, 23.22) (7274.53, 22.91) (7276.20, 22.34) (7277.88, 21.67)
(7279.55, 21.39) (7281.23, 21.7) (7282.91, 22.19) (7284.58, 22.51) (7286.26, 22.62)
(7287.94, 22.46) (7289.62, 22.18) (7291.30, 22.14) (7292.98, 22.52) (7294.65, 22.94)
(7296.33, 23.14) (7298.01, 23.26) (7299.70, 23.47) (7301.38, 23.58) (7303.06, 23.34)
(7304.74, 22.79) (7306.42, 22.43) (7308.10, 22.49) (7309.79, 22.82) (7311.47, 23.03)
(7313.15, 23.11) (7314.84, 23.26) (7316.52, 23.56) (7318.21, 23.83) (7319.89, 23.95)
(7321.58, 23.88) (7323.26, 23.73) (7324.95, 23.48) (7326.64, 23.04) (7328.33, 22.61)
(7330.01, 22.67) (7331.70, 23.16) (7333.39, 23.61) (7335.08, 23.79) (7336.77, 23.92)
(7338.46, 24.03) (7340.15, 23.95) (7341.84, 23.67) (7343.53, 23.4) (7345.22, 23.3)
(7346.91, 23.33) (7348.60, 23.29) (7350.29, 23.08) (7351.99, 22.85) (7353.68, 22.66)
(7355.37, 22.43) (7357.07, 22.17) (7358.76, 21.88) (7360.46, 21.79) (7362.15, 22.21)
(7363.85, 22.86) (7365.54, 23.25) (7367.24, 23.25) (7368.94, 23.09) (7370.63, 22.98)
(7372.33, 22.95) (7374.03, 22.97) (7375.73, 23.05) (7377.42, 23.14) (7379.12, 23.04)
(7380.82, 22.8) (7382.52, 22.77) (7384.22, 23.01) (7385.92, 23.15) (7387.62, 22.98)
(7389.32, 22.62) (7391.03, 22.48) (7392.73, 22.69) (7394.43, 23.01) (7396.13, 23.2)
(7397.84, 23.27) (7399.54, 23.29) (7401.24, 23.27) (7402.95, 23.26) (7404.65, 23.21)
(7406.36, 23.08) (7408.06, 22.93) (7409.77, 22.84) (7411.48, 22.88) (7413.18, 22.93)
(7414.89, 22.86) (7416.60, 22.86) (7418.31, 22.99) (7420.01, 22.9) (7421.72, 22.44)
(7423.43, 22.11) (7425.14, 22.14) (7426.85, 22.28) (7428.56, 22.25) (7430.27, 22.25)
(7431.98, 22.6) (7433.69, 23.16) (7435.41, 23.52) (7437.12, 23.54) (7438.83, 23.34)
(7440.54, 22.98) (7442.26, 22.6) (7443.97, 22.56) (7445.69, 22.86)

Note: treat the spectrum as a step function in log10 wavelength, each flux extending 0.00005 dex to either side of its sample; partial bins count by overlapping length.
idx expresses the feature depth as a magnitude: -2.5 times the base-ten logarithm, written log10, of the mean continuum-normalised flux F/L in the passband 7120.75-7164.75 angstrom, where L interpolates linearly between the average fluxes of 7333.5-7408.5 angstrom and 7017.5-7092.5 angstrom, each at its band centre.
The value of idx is 0.025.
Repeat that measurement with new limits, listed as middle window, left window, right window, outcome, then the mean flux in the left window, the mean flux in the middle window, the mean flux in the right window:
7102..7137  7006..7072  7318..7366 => 0.04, 23.7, 22.6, 23.2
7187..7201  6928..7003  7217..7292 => 0.03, 23.5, 22.1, 22.5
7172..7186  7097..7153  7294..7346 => 0.03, 22.7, 22.2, 23.3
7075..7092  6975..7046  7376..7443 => 0.03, 23.8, 23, 22.9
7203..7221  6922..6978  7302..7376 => 0.08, 23.3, 21.5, 23.1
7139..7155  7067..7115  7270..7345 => 0.01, 22.9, 22.7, 23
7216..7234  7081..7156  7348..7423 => 0.03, 22.8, 22.2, 22.9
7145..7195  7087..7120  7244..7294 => 0.02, 22.8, 22.3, 22.5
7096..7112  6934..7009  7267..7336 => 0.03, 23.6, 22.7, 23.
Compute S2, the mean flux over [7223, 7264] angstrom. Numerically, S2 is 22.6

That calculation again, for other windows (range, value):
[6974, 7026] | 24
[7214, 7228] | 22.1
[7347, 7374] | 22.7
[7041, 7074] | 23.7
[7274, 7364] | 22.9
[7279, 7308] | 22.6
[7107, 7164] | 22.7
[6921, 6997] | 23.5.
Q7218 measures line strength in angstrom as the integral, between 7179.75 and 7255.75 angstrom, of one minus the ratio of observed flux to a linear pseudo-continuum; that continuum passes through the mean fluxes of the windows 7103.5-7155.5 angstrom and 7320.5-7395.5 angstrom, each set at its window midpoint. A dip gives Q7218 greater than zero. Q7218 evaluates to 2.5 angstrom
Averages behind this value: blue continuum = 22.7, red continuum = 23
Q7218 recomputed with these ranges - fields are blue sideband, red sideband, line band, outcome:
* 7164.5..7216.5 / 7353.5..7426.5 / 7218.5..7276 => -1.1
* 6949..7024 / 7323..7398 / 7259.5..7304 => 0.8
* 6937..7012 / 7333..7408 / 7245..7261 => 0.7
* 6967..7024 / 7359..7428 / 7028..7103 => 1.2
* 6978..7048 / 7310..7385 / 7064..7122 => 1.8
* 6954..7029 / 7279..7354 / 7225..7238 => 0.4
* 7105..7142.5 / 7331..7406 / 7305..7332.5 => -0.2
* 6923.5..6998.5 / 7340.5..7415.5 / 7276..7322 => 0.5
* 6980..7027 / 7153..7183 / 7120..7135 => 0.3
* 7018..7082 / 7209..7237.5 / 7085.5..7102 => 0.0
